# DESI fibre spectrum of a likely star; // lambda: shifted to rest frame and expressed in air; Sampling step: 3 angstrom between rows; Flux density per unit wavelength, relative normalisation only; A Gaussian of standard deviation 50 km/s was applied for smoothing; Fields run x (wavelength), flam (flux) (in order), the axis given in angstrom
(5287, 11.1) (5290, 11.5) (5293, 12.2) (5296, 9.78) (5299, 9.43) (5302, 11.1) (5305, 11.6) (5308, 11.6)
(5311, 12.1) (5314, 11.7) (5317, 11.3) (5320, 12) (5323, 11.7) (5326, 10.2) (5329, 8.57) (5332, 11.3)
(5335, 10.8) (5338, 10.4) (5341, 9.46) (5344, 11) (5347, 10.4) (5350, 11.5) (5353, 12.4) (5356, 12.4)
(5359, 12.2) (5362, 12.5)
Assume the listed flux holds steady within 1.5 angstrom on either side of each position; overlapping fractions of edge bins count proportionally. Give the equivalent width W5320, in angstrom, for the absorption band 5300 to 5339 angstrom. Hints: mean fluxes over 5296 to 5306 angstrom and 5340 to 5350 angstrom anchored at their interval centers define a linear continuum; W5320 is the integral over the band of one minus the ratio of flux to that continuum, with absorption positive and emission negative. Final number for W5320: -2.1 angstrom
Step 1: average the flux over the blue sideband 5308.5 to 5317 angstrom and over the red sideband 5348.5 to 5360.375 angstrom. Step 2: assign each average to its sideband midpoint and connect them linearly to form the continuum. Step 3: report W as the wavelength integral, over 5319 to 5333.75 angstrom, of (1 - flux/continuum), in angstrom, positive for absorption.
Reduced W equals 1.4 angstrom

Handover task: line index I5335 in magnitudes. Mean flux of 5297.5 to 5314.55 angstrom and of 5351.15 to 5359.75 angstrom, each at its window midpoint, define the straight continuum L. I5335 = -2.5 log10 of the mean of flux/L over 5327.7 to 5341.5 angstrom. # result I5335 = 0.17 mag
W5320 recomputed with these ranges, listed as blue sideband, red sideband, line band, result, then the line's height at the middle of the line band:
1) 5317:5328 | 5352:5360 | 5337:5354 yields 1.64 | 12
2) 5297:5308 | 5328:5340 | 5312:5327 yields -1.30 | 10.5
